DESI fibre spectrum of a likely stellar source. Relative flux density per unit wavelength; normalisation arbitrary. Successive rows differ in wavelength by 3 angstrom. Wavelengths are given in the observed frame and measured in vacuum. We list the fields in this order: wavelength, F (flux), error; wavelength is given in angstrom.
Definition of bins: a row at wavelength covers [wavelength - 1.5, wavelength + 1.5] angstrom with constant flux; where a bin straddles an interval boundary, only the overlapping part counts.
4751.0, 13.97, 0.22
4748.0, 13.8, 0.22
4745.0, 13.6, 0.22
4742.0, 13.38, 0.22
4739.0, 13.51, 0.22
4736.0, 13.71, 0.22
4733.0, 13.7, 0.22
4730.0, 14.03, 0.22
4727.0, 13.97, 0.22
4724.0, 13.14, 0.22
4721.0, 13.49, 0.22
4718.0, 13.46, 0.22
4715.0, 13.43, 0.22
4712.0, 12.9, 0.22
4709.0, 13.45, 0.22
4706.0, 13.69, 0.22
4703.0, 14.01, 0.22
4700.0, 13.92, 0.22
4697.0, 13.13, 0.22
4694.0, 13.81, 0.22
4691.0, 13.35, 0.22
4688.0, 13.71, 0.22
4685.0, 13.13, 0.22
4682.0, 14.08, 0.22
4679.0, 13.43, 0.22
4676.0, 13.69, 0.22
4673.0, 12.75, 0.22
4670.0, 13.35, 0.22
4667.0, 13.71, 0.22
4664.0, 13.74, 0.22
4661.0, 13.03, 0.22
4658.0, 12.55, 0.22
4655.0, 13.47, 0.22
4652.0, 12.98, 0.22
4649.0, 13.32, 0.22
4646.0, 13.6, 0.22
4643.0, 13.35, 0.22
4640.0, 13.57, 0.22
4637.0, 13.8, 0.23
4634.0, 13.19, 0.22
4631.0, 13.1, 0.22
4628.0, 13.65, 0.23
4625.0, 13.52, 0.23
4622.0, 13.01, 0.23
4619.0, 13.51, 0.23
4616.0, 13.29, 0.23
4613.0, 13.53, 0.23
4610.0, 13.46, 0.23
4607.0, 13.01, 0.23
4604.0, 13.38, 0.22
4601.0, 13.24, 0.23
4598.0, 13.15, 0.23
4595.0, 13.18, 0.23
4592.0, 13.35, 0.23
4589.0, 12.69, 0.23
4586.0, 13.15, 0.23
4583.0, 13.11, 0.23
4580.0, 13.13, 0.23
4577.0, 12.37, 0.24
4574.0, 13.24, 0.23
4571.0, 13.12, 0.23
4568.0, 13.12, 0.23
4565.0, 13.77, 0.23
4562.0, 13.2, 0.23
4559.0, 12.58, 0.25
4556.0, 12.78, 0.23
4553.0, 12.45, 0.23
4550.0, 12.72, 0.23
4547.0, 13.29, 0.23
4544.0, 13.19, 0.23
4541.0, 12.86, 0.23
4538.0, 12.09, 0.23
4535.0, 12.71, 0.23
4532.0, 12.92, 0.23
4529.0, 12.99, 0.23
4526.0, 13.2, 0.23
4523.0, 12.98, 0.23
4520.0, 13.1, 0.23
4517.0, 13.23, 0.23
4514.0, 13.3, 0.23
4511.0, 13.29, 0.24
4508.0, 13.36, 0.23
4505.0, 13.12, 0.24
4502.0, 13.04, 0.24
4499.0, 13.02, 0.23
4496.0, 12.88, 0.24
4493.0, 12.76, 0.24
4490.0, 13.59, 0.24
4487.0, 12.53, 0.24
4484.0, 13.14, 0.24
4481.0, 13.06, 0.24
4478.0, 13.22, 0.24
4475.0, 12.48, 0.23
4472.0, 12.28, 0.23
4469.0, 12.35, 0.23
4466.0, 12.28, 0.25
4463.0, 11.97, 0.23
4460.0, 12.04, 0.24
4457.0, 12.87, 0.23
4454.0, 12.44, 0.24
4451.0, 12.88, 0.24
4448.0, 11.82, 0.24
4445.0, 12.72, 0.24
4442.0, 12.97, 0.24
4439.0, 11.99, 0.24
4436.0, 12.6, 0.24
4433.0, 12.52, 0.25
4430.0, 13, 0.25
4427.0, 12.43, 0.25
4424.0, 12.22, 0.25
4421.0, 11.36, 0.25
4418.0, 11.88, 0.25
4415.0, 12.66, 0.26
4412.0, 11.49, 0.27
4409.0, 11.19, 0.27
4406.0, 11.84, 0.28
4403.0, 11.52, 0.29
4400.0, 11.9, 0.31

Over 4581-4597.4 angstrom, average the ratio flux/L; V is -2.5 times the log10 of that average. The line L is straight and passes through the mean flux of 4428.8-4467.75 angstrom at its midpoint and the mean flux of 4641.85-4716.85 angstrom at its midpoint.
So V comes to 0.00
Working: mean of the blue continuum 12.5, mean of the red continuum 13.4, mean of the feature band 13.1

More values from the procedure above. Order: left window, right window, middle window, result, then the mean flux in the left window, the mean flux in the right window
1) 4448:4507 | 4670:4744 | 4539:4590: 0.004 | 12.7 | 13.5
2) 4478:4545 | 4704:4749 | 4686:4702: -0.009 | 13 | 13.6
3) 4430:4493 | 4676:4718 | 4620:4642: -0.010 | 12.6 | 13.5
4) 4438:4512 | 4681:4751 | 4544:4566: 0.004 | 12.7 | 13.6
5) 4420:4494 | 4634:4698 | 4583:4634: -0.007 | 12.5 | 13.4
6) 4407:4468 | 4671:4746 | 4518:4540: -0.015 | 12.3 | 13.5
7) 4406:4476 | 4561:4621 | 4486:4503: -0.032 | 12.3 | 13.2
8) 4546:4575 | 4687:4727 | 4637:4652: -0.012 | 13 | 13.5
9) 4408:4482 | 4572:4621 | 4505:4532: -0.035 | 12.4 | 13.2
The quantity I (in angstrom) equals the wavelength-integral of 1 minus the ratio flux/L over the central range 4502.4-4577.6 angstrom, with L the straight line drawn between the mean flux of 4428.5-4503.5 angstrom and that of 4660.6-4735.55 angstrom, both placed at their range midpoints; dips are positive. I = -0.4 angstrom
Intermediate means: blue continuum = 12.7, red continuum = 13.5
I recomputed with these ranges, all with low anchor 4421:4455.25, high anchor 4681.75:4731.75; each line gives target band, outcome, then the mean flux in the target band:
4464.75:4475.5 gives 0.2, 12.3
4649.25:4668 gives 0.2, 13.2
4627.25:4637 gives -0.1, 13.4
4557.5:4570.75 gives -0.2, 13.2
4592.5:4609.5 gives -0.1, 13.2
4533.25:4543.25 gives 0.2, 12.6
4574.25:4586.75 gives 0.1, 13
